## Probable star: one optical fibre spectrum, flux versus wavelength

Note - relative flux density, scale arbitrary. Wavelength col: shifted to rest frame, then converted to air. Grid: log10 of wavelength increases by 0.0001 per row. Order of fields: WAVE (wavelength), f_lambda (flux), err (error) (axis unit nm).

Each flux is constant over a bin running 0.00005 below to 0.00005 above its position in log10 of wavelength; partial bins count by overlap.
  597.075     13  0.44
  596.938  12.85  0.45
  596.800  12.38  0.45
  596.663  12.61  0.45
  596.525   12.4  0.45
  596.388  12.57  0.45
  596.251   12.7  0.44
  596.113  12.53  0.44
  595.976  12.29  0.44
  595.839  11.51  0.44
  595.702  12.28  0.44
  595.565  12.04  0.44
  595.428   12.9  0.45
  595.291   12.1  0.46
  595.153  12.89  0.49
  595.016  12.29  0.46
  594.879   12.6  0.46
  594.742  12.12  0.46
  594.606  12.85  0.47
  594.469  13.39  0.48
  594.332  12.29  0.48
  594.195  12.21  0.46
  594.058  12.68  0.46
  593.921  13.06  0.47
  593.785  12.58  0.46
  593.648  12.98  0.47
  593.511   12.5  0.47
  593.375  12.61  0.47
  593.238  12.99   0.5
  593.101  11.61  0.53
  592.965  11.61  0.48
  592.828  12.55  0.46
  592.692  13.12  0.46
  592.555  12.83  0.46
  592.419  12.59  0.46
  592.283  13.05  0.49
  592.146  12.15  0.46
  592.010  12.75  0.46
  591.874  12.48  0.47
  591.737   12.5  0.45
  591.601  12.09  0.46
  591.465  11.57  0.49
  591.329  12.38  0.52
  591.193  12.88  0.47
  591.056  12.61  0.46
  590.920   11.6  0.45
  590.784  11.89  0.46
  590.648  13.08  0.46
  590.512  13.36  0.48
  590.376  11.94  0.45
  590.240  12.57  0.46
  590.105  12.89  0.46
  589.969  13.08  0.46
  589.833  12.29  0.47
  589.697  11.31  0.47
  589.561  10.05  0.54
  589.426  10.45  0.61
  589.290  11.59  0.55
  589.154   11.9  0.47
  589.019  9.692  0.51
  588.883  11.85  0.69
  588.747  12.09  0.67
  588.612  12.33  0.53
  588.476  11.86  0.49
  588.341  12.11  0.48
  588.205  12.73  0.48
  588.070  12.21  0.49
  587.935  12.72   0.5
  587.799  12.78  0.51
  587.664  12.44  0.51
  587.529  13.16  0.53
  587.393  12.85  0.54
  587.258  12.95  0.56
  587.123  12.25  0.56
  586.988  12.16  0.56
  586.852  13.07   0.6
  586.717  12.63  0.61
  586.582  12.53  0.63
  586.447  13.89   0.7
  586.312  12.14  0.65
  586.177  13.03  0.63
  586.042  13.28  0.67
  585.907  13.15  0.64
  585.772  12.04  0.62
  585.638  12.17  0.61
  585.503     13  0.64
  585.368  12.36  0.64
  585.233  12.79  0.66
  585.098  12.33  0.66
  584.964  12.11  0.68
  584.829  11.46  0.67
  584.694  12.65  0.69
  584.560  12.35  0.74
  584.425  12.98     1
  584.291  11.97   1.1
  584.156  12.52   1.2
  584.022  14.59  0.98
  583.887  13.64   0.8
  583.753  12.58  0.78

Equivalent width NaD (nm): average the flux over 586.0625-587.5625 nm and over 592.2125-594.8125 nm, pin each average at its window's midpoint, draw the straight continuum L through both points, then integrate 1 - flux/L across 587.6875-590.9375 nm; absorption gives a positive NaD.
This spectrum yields 0.177 nm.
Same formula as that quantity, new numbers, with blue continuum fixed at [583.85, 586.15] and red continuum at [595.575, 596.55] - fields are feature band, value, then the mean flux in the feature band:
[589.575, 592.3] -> 0.024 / 12.4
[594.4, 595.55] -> -0.025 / 12.6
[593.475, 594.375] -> -0.018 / 12.6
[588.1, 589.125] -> 0.059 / 11.8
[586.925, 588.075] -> -0.005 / 12.6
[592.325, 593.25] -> -0.003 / 12.5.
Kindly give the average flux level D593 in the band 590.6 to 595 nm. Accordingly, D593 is 12.5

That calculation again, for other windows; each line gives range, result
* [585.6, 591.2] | 12.3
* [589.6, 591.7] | 12.3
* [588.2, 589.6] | 11.5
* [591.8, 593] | 12.6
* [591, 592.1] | 12.4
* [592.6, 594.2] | 12.6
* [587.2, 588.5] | 12.6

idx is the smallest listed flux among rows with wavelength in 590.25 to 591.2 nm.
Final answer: 11.6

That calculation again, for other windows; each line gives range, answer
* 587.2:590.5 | 9.692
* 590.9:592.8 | 11.57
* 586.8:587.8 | 12.16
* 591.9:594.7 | 11.61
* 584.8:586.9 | 11.46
